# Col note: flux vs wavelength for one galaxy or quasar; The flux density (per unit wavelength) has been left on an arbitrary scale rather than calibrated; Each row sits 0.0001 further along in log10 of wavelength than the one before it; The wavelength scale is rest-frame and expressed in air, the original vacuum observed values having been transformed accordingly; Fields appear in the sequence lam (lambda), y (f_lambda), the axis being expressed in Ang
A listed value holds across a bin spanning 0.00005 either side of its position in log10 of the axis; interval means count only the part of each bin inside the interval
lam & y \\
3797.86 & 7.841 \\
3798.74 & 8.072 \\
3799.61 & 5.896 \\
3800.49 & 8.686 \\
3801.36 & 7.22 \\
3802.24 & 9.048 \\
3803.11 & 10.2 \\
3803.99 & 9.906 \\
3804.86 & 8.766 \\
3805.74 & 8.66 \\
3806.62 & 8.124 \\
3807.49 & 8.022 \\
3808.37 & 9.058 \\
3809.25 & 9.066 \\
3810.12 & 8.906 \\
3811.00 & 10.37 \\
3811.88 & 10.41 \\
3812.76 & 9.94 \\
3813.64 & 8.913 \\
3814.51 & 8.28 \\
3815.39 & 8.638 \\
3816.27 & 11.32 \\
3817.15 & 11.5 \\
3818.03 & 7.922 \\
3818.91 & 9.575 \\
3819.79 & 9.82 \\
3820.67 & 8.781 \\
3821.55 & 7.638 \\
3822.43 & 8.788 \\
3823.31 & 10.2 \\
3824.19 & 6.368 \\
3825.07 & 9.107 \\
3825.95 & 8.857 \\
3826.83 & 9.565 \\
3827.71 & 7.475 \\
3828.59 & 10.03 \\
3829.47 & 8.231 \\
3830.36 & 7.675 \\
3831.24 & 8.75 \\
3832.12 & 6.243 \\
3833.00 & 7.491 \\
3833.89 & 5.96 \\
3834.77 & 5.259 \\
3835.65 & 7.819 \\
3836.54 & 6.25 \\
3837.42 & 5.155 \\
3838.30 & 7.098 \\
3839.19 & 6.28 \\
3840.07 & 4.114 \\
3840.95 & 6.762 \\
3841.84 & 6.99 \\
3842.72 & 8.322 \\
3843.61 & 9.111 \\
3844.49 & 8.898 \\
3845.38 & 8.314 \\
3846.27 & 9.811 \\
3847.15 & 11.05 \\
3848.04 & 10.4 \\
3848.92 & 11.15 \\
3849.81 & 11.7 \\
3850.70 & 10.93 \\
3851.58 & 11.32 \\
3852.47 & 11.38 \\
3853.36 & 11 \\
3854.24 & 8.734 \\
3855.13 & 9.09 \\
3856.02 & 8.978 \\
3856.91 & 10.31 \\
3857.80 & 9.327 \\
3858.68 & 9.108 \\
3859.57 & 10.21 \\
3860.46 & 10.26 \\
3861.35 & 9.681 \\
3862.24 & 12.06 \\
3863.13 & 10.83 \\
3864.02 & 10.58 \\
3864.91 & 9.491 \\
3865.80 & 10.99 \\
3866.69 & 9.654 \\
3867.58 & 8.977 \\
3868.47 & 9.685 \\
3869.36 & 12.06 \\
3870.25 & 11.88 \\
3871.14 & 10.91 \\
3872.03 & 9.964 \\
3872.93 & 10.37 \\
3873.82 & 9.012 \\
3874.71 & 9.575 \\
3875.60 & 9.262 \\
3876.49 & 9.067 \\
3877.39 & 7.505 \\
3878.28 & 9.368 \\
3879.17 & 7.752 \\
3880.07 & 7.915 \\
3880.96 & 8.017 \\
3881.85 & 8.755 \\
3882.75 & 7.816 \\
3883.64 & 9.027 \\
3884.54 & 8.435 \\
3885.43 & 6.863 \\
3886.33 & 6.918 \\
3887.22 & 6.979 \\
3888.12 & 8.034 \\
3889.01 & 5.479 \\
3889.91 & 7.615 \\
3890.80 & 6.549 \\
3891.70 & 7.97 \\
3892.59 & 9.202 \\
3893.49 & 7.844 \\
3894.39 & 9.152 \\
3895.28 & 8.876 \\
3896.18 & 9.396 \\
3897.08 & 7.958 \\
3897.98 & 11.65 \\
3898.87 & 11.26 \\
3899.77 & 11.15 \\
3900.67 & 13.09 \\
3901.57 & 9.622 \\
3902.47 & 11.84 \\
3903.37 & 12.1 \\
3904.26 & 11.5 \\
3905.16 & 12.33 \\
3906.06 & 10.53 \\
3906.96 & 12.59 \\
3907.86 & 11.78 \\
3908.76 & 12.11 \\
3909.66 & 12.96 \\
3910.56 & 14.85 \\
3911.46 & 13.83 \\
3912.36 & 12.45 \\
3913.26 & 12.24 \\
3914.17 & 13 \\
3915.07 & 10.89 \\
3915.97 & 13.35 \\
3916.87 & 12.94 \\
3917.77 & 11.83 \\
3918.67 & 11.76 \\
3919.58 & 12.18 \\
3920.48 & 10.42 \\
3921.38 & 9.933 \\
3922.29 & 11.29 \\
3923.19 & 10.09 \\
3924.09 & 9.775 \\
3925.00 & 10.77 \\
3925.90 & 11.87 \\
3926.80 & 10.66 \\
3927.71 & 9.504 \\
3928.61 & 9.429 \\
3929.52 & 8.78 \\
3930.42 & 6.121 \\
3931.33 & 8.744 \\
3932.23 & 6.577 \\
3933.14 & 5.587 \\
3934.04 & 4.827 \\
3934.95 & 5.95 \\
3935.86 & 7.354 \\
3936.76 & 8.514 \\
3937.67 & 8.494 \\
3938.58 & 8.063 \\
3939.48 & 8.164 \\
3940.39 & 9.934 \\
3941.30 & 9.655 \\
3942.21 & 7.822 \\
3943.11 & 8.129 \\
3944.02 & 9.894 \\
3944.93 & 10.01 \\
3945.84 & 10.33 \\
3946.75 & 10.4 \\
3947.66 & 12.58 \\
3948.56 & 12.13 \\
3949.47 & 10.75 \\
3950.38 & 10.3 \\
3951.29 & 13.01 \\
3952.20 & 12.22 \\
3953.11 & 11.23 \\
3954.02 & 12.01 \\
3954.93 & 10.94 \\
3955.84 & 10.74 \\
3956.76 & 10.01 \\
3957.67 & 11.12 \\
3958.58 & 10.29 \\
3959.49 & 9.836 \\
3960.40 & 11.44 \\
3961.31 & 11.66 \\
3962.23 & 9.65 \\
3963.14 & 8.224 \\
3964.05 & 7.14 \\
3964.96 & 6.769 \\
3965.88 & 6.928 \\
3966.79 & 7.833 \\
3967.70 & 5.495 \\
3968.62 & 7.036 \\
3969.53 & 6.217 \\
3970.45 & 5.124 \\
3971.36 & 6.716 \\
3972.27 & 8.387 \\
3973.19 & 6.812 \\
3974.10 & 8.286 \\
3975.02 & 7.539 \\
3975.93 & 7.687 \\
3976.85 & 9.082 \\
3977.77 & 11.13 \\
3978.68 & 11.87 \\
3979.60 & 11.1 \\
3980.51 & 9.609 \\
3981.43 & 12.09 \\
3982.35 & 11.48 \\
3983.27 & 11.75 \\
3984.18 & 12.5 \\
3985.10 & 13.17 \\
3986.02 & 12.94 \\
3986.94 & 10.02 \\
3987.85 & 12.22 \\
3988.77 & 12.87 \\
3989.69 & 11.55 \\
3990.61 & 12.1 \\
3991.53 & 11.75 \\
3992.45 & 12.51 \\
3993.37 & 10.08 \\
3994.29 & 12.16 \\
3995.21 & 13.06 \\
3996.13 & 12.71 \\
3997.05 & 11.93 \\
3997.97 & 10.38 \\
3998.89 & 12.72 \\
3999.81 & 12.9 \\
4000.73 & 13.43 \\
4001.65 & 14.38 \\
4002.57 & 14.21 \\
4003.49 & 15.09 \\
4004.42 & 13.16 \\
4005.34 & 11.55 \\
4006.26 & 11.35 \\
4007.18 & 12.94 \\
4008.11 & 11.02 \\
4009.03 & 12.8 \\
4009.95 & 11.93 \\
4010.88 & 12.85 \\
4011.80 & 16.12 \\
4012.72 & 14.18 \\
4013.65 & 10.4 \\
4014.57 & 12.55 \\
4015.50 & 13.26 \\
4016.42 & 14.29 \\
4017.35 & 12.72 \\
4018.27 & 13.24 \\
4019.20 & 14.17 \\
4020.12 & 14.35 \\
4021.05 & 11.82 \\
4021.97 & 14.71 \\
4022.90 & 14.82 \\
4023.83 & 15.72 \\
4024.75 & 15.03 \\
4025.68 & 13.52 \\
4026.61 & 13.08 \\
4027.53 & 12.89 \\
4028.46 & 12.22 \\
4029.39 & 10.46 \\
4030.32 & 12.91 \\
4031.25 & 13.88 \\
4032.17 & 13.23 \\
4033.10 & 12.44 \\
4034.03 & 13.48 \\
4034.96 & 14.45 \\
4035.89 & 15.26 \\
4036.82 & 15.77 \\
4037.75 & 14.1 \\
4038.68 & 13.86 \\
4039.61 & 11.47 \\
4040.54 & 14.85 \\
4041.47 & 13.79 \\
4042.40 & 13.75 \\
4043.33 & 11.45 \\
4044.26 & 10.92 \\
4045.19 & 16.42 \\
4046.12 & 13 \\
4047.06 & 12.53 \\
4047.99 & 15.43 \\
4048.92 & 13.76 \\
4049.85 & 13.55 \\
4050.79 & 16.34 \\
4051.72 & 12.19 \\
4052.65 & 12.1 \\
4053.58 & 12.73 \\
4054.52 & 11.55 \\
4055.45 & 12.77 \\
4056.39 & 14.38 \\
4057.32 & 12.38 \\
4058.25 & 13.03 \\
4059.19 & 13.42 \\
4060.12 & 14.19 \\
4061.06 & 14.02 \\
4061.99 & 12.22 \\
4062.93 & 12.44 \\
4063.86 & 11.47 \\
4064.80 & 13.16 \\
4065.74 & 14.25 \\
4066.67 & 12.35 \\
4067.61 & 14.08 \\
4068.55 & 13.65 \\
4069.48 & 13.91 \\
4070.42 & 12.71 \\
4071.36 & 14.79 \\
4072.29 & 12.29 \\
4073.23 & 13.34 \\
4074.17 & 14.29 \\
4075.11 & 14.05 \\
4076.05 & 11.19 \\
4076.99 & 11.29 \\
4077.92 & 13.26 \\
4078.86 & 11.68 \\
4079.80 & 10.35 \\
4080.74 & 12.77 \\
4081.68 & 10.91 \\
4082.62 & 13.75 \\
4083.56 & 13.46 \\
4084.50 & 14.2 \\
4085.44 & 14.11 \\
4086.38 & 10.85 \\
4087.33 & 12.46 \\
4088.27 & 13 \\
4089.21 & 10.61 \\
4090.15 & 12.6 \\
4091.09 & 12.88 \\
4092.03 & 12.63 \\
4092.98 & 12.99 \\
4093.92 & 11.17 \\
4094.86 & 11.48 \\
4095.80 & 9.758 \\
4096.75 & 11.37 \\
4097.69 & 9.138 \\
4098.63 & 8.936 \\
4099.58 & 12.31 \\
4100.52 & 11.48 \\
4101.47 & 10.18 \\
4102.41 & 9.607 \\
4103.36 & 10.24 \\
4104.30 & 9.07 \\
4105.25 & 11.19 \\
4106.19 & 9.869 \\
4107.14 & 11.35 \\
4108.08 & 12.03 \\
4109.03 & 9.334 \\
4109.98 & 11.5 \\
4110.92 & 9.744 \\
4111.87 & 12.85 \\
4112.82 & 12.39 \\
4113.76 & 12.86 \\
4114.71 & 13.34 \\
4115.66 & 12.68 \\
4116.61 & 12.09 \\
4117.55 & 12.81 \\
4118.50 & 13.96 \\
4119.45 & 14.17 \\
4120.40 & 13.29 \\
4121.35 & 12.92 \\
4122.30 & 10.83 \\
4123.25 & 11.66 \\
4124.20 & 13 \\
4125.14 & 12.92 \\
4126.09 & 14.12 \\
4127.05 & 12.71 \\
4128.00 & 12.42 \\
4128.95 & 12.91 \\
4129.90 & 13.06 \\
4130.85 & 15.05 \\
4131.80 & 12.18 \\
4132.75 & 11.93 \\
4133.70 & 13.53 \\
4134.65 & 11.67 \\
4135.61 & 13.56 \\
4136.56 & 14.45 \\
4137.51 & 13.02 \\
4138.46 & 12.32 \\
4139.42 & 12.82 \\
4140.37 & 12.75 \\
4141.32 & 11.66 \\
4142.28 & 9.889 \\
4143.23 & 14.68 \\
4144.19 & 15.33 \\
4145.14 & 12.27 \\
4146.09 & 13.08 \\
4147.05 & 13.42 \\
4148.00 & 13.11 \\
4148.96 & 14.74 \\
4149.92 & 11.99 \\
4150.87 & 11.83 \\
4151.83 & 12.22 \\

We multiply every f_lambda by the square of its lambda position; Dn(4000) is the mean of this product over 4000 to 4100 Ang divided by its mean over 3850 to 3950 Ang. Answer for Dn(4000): 1.42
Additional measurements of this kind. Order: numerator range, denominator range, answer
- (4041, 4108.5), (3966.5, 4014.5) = 1.16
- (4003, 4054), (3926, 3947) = 1.66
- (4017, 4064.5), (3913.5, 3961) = 1.41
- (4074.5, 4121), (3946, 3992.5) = 1.25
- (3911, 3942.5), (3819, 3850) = 1.26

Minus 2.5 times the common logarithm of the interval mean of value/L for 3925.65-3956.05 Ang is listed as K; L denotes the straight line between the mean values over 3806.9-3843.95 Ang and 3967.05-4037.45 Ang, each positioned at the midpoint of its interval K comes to 0.14 mag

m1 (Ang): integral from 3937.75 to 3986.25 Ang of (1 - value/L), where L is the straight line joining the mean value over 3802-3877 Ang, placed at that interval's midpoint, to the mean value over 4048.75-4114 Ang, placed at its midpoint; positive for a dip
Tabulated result 4.59 Ang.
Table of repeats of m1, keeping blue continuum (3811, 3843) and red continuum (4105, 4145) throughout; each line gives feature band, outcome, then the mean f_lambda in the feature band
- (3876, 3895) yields 2.2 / 7.93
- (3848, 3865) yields -3.5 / 10.3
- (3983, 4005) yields -3.9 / 12.5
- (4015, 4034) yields -4.1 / 13.4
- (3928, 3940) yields 2.8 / 7.47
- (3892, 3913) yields -4.4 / 11.2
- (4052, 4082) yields -3.0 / 12.9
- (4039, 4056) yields -2.8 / 13.3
